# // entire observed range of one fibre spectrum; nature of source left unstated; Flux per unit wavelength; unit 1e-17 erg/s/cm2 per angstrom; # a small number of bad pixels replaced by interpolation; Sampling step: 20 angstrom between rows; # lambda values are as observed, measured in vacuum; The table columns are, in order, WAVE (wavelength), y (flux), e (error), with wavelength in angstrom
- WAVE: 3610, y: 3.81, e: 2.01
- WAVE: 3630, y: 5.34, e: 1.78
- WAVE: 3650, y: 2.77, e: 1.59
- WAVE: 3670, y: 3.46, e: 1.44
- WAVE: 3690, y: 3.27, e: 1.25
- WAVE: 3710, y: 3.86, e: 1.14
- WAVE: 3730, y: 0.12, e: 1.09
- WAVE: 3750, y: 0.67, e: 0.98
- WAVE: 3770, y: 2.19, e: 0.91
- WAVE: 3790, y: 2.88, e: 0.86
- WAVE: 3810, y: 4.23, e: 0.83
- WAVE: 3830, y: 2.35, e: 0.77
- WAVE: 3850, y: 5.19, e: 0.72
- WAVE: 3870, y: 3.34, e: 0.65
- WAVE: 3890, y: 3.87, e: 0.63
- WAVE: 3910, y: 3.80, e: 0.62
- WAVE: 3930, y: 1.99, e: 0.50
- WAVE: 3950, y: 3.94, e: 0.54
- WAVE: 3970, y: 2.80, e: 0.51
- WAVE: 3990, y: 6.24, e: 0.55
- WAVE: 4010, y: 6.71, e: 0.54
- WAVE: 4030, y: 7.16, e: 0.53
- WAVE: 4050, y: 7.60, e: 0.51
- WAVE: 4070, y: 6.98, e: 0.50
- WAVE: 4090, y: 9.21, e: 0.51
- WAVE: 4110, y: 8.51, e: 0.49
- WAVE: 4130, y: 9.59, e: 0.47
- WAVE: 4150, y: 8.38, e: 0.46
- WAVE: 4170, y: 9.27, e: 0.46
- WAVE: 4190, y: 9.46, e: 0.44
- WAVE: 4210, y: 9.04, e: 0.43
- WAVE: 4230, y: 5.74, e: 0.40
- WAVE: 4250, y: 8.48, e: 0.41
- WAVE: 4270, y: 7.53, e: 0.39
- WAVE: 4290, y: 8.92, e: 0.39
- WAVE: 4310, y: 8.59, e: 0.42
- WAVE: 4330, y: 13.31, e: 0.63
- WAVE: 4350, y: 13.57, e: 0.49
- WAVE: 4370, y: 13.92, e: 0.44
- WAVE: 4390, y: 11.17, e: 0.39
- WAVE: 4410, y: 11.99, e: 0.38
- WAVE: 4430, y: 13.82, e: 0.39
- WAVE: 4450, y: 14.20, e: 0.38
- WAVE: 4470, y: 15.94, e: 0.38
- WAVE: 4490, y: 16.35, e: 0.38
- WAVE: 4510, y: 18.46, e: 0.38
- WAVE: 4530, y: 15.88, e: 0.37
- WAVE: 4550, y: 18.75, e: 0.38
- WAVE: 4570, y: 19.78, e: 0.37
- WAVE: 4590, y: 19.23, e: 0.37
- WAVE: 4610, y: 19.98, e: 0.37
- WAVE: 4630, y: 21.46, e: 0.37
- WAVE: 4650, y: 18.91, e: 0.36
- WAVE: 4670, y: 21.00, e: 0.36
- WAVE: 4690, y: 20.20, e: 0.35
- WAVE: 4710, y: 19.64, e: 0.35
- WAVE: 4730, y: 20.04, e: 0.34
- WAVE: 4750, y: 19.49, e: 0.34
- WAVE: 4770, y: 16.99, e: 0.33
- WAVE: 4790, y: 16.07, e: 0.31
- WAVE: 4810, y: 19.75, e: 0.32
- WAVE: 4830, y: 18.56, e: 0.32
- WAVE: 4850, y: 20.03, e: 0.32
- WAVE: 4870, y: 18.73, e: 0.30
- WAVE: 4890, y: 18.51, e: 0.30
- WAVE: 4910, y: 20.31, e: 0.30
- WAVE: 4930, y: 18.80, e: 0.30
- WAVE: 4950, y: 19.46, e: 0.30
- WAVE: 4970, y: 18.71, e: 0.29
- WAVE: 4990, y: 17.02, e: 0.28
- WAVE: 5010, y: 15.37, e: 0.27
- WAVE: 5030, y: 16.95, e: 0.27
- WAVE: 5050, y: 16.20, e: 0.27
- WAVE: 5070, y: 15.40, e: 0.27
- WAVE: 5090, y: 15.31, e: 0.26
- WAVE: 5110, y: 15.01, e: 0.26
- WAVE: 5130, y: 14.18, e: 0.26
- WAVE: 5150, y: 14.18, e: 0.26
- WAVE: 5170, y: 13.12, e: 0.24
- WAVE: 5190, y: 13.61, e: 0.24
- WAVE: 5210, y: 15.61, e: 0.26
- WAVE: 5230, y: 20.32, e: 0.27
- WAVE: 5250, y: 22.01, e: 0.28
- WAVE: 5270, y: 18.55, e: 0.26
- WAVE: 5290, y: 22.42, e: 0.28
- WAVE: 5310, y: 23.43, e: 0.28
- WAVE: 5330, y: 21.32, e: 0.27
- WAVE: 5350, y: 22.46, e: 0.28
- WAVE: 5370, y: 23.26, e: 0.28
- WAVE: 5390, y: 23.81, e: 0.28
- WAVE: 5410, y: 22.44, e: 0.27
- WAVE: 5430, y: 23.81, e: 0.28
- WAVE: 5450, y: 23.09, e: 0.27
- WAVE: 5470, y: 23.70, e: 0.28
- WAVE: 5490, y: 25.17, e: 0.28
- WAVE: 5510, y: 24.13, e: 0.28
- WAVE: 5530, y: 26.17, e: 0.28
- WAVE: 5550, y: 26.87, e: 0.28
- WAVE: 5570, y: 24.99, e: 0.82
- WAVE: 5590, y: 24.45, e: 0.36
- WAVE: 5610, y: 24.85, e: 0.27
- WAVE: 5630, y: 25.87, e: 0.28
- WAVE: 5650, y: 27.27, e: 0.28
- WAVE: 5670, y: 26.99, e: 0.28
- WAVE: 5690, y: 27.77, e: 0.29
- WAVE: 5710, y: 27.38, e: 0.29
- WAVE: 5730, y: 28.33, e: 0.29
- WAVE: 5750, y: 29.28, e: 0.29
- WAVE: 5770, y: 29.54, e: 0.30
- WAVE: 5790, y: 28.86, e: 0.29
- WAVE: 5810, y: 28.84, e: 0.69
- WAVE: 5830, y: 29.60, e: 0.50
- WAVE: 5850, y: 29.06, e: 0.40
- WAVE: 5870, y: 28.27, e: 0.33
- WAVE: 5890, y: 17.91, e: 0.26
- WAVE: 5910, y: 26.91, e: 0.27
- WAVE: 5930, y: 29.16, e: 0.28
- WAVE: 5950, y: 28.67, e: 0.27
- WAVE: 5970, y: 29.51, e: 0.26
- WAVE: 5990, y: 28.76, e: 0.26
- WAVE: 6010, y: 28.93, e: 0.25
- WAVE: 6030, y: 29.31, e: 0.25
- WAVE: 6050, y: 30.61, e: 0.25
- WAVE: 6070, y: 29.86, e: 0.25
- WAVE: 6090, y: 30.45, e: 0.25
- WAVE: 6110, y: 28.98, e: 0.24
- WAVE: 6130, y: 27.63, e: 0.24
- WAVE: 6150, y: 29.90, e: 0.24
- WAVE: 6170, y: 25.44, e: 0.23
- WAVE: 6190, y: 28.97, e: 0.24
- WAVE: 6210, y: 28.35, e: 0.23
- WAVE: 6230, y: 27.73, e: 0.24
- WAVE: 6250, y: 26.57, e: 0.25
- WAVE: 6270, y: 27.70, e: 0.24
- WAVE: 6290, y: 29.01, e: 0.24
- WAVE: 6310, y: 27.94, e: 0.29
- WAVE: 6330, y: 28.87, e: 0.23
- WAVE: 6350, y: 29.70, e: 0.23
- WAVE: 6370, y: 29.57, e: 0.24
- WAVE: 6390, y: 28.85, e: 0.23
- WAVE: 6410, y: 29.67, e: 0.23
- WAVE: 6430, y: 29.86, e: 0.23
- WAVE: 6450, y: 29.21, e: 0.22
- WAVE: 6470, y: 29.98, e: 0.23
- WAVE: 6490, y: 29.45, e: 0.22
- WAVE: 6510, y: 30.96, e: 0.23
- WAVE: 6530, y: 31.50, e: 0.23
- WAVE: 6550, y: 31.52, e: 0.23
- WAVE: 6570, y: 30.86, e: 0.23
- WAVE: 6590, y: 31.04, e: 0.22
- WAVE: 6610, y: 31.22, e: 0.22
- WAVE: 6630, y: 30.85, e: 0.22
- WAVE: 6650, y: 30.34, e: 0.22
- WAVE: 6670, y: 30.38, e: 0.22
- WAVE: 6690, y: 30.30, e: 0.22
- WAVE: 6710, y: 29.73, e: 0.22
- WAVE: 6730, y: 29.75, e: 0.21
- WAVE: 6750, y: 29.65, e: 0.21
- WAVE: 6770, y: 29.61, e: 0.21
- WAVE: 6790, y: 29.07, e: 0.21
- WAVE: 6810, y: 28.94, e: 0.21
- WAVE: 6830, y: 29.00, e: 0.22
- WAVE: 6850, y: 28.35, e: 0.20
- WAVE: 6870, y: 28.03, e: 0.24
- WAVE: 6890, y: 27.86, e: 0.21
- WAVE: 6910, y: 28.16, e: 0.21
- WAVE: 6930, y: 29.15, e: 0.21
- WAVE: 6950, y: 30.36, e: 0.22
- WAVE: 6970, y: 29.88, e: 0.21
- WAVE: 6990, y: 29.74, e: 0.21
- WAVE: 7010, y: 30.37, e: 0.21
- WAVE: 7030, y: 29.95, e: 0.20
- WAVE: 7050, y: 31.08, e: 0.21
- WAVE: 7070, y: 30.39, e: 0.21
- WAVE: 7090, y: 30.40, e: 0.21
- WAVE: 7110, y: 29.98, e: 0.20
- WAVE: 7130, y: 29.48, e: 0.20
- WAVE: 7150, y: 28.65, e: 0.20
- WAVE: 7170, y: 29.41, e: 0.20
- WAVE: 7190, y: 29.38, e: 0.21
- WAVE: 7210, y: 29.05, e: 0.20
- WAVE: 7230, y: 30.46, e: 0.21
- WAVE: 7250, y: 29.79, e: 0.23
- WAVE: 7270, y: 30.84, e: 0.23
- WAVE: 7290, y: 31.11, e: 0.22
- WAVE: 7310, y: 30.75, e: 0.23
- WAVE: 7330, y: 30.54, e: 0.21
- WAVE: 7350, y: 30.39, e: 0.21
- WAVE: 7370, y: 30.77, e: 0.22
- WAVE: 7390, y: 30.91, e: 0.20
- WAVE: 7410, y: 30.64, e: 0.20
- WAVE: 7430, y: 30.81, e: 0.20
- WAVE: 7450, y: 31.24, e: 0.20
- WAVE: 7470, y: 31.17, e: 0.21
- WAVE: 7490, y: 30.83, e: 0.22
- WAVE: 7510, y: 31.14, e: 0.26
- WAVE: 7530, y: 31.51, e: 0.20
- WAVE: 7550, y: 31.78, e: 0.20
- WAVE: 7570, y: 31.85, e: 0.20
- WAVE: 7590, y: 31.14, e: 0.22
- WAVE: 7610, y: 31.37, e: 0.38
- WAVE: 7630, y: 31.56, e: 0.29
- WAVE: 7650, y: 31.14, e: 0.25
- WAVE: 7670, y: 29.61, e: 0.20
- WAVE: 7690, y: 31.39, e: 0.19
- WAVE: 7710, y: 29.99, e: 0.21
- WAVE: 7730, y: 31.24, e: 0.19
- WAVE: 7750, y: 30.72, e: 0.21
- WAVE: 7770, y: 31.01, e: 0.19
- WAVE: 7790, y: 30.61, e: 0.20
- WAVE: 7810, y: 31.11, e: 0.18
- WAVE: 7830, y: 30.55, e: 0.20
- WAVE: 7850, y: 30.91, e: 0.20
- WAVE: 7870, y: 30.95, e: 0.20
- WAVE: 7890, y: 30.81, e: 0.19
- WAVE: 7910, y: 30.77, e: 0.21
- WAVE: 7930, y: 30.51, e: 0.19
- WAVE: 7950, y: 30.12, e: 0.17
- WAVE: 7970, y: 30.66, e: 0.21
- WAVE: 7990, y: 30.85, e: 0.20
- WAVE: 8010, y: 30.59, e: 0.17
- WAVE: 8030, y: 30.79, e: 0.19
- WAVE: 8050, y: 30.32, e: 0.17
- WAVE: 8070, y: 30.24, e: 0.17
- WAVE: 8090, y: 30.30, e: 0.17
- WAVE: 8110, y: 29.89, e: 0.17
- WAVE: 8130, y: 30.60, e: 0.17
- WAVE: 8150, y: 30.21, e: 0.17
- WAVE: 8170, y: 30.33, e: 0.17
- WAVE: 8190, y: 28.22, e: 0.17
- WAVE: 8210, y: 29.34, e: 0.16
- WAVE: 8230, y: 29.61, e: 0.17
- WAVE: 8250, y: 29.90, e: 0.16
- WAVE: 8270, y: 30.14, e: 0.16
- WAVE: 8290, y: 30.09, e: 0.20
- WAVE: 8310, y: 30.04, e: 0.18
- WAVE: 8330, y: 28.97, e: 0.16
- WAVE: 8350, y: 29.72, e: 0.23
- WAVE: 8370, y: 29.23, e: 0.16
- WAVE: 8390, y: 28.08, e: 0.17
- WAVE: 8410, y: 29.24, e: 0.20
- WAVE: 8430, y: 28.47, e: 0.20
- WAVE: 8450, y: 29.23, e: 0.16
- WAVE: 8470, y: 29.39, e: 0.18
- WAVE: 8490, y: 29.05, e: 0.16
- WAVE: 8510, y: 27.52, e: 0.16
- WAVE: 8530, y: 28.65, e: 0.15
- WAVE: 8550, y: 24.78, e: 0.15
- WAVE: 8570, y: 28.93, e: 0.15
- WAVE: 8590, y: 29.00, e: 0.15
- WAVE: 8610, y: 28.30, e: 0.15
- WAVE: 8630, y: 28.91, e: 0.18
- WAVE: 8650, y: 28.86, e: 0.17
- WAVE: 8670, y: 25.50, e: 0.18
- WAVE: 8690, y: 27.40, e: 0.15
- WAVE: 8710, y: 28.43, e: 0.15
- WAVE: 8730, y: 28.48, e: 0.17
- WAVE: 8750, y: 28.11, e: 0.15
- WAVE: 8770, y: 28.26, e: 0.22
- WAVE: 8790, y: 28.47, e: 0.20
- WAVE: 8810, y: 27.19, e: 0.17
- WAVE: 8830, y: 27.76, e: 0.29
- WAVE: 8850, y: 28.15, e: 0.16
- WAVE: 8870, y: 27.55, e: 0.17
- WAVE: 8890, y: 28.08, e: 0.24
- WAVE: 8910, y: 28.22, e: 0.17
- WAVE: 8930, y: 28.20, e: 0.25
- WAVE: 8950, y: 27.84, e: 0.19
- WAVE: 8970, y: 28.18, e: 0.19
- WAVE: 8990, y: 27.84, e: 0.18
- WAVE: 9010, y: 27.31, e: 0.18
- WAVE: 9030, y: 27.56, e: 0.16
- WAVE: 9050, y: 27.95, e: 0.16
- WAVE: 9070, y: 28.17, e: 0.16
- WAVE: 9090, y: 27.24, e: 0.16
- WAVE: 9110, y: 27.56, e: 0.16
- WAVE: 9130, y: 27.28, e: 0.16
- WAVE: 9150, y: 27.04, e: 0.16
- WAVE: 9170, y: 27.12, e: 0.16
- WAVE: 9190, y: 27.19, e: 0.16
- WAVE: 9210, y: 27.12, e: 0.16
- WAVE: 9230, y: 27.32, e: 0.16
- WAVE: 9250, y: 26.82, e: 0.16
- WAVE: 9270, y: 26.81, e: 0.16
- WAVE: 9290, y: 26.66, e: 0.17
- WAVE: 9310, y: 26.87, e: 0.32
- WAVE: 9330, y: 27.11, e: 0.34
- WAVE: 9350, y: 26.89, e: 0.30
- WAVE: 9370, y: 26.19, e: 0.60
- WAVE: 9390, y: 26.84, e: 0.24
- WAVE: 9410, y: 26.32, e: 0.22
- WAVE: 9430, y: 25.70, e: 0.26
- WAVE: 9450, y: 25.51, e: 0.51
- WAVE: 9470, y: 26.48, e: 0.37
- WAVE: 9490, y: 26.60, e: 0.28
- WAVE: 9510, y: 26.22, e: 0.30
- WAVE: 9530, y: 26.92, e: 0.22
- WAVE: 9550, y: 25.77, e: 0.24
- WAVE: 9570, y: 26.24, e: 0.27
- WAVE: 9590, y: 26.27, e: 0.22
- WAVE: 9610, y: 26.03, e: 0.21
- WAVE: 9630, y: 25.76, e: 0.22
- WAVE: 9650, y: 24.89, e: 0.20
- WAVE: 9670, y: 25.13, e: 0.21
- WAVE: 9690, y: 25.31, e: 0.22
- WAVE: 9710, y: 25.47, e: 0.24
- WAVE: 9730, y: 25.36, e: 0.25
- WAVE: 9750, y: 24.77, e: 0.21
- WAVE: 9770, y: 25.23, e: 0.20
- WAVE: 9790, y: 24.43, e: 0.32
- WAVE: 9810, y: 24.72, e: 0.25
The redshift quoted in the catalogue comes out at 0.00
